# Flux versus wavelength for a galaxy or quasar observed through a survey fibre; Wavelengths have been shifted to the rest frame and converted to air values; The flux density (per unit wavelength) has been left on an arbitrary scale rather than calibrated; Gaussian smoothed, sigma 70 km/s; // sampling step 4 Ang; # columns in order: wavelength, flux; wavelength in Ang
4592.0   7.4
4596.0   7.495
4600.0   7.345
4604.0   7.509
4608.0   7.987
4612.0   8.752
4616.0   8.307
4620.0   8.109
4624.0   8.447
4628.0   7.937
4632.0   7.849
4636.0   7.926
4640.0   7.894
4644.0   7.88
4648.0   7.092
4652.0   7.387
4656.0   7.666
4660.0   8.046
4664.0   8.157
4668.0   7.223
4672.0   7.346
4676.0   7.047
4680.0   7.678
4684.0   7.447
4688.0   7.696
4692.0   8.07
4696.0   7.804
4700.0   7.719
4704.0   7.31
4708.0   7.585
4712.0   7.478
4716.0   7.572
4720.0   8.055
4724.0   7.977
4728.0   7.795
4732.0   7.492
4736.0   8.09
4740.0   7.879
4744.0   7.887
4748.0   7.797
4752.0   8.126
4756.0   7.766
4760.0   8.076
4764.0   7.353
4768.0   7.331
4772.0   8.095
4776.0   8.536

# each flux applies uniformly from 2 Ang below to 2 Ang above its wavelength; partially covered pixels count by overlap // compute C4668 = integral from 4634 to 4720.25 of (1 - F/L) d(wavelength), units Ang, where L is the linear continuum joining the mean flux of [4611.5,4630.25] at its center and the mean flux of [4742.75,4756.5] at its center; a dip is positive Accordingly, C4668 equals 5.1 Ang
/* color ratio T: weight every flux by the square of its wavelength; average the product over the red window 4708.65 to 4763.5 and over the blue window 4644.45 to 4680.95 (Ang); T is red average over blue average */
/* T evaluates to 1.07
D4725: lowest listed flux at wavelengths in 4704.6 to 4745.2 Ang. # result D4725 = 7.478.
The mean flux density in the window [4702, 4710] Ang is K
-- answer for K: 7.45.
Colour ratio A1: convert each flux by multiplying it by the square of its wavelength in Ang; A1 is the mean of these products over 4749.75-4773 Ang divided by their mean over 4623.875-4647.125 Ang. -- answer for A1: 1.04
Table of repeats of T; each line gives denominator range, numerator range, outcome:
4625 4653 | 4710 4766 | 1.05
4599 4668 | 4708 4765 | 1.03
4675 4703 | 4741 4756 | 1.06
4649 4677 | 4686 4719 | 1.03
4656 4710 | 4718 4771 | 1.05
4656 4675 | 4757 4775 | 1.06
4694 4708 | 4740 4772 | 1.05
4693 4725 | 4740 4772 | 1.03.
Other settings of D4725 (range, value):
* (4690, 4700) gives 7.719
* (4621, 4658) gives 7.092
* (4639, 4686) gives 7.047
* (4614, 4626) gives 8.109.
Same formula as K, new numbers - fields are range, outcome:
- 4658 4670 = 7.81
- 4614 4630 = 8.2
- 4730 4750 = 7.83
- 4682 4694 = 7.74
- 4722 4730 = 7.89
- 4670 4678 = 7.2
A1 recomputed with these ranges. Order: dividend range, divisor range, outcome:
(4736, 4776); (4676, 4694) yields 1.06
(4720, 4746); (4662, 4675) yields 1.07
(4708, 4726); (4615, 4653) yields 1.02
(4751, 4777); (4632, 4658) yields 1.08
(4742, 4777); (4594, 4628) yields 1.05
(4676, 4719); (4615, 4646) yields 0.98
